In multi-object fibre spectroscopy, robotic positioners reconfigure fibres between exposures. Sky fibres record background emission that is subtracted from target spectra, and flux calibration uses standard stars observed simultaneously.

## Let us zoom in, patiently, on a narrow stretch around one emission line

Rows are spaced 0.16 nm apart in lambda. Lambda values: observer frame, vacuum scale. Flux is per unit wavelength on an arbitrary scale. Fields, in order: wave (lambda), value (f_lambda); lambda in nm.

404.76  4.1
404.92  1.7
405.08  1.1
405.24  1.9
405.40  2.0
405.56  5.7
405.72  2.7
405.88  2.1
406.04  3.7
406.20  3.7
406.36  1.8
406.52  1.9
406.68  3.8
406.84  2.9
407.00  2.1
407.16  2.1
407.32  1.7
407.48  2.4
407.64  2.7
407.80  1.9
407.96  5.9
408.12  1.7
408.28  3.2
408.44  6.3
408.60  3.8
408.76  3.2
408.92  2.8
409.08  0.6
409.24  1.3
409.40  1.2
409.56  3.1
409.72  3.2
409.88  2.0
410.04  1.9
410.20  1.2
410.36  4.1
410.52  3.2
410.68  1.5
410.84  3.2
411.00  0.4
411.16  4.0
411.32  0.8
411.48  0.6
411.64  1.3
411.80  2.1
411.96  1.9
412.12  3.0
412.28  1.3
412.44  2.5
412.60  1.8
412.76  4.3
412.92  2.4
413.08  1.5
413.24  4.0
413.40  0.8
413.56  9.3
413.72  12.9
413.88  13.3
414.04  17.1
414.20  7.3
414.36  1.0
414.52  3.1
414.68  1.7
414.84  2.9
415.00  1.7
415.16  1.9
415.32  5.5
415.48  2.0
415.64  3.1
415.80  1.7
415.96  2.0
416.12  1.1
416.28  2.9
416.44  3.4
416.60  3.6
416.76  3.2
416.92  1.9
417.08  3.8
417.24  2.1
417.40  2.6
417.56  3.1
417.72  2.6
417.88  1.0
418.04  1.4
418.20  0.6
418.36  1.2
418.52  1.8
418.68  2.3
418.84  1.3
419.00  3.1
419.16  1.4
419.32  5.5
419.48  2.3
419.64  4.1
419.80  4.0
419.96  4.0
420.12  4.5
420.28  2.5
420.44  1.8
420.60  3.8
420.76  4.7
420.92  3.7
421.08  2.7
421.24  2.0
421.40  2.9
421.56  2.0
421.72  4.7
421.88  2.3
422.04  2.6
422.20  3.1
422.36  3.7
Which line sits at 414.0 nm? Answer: [O II] 3727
